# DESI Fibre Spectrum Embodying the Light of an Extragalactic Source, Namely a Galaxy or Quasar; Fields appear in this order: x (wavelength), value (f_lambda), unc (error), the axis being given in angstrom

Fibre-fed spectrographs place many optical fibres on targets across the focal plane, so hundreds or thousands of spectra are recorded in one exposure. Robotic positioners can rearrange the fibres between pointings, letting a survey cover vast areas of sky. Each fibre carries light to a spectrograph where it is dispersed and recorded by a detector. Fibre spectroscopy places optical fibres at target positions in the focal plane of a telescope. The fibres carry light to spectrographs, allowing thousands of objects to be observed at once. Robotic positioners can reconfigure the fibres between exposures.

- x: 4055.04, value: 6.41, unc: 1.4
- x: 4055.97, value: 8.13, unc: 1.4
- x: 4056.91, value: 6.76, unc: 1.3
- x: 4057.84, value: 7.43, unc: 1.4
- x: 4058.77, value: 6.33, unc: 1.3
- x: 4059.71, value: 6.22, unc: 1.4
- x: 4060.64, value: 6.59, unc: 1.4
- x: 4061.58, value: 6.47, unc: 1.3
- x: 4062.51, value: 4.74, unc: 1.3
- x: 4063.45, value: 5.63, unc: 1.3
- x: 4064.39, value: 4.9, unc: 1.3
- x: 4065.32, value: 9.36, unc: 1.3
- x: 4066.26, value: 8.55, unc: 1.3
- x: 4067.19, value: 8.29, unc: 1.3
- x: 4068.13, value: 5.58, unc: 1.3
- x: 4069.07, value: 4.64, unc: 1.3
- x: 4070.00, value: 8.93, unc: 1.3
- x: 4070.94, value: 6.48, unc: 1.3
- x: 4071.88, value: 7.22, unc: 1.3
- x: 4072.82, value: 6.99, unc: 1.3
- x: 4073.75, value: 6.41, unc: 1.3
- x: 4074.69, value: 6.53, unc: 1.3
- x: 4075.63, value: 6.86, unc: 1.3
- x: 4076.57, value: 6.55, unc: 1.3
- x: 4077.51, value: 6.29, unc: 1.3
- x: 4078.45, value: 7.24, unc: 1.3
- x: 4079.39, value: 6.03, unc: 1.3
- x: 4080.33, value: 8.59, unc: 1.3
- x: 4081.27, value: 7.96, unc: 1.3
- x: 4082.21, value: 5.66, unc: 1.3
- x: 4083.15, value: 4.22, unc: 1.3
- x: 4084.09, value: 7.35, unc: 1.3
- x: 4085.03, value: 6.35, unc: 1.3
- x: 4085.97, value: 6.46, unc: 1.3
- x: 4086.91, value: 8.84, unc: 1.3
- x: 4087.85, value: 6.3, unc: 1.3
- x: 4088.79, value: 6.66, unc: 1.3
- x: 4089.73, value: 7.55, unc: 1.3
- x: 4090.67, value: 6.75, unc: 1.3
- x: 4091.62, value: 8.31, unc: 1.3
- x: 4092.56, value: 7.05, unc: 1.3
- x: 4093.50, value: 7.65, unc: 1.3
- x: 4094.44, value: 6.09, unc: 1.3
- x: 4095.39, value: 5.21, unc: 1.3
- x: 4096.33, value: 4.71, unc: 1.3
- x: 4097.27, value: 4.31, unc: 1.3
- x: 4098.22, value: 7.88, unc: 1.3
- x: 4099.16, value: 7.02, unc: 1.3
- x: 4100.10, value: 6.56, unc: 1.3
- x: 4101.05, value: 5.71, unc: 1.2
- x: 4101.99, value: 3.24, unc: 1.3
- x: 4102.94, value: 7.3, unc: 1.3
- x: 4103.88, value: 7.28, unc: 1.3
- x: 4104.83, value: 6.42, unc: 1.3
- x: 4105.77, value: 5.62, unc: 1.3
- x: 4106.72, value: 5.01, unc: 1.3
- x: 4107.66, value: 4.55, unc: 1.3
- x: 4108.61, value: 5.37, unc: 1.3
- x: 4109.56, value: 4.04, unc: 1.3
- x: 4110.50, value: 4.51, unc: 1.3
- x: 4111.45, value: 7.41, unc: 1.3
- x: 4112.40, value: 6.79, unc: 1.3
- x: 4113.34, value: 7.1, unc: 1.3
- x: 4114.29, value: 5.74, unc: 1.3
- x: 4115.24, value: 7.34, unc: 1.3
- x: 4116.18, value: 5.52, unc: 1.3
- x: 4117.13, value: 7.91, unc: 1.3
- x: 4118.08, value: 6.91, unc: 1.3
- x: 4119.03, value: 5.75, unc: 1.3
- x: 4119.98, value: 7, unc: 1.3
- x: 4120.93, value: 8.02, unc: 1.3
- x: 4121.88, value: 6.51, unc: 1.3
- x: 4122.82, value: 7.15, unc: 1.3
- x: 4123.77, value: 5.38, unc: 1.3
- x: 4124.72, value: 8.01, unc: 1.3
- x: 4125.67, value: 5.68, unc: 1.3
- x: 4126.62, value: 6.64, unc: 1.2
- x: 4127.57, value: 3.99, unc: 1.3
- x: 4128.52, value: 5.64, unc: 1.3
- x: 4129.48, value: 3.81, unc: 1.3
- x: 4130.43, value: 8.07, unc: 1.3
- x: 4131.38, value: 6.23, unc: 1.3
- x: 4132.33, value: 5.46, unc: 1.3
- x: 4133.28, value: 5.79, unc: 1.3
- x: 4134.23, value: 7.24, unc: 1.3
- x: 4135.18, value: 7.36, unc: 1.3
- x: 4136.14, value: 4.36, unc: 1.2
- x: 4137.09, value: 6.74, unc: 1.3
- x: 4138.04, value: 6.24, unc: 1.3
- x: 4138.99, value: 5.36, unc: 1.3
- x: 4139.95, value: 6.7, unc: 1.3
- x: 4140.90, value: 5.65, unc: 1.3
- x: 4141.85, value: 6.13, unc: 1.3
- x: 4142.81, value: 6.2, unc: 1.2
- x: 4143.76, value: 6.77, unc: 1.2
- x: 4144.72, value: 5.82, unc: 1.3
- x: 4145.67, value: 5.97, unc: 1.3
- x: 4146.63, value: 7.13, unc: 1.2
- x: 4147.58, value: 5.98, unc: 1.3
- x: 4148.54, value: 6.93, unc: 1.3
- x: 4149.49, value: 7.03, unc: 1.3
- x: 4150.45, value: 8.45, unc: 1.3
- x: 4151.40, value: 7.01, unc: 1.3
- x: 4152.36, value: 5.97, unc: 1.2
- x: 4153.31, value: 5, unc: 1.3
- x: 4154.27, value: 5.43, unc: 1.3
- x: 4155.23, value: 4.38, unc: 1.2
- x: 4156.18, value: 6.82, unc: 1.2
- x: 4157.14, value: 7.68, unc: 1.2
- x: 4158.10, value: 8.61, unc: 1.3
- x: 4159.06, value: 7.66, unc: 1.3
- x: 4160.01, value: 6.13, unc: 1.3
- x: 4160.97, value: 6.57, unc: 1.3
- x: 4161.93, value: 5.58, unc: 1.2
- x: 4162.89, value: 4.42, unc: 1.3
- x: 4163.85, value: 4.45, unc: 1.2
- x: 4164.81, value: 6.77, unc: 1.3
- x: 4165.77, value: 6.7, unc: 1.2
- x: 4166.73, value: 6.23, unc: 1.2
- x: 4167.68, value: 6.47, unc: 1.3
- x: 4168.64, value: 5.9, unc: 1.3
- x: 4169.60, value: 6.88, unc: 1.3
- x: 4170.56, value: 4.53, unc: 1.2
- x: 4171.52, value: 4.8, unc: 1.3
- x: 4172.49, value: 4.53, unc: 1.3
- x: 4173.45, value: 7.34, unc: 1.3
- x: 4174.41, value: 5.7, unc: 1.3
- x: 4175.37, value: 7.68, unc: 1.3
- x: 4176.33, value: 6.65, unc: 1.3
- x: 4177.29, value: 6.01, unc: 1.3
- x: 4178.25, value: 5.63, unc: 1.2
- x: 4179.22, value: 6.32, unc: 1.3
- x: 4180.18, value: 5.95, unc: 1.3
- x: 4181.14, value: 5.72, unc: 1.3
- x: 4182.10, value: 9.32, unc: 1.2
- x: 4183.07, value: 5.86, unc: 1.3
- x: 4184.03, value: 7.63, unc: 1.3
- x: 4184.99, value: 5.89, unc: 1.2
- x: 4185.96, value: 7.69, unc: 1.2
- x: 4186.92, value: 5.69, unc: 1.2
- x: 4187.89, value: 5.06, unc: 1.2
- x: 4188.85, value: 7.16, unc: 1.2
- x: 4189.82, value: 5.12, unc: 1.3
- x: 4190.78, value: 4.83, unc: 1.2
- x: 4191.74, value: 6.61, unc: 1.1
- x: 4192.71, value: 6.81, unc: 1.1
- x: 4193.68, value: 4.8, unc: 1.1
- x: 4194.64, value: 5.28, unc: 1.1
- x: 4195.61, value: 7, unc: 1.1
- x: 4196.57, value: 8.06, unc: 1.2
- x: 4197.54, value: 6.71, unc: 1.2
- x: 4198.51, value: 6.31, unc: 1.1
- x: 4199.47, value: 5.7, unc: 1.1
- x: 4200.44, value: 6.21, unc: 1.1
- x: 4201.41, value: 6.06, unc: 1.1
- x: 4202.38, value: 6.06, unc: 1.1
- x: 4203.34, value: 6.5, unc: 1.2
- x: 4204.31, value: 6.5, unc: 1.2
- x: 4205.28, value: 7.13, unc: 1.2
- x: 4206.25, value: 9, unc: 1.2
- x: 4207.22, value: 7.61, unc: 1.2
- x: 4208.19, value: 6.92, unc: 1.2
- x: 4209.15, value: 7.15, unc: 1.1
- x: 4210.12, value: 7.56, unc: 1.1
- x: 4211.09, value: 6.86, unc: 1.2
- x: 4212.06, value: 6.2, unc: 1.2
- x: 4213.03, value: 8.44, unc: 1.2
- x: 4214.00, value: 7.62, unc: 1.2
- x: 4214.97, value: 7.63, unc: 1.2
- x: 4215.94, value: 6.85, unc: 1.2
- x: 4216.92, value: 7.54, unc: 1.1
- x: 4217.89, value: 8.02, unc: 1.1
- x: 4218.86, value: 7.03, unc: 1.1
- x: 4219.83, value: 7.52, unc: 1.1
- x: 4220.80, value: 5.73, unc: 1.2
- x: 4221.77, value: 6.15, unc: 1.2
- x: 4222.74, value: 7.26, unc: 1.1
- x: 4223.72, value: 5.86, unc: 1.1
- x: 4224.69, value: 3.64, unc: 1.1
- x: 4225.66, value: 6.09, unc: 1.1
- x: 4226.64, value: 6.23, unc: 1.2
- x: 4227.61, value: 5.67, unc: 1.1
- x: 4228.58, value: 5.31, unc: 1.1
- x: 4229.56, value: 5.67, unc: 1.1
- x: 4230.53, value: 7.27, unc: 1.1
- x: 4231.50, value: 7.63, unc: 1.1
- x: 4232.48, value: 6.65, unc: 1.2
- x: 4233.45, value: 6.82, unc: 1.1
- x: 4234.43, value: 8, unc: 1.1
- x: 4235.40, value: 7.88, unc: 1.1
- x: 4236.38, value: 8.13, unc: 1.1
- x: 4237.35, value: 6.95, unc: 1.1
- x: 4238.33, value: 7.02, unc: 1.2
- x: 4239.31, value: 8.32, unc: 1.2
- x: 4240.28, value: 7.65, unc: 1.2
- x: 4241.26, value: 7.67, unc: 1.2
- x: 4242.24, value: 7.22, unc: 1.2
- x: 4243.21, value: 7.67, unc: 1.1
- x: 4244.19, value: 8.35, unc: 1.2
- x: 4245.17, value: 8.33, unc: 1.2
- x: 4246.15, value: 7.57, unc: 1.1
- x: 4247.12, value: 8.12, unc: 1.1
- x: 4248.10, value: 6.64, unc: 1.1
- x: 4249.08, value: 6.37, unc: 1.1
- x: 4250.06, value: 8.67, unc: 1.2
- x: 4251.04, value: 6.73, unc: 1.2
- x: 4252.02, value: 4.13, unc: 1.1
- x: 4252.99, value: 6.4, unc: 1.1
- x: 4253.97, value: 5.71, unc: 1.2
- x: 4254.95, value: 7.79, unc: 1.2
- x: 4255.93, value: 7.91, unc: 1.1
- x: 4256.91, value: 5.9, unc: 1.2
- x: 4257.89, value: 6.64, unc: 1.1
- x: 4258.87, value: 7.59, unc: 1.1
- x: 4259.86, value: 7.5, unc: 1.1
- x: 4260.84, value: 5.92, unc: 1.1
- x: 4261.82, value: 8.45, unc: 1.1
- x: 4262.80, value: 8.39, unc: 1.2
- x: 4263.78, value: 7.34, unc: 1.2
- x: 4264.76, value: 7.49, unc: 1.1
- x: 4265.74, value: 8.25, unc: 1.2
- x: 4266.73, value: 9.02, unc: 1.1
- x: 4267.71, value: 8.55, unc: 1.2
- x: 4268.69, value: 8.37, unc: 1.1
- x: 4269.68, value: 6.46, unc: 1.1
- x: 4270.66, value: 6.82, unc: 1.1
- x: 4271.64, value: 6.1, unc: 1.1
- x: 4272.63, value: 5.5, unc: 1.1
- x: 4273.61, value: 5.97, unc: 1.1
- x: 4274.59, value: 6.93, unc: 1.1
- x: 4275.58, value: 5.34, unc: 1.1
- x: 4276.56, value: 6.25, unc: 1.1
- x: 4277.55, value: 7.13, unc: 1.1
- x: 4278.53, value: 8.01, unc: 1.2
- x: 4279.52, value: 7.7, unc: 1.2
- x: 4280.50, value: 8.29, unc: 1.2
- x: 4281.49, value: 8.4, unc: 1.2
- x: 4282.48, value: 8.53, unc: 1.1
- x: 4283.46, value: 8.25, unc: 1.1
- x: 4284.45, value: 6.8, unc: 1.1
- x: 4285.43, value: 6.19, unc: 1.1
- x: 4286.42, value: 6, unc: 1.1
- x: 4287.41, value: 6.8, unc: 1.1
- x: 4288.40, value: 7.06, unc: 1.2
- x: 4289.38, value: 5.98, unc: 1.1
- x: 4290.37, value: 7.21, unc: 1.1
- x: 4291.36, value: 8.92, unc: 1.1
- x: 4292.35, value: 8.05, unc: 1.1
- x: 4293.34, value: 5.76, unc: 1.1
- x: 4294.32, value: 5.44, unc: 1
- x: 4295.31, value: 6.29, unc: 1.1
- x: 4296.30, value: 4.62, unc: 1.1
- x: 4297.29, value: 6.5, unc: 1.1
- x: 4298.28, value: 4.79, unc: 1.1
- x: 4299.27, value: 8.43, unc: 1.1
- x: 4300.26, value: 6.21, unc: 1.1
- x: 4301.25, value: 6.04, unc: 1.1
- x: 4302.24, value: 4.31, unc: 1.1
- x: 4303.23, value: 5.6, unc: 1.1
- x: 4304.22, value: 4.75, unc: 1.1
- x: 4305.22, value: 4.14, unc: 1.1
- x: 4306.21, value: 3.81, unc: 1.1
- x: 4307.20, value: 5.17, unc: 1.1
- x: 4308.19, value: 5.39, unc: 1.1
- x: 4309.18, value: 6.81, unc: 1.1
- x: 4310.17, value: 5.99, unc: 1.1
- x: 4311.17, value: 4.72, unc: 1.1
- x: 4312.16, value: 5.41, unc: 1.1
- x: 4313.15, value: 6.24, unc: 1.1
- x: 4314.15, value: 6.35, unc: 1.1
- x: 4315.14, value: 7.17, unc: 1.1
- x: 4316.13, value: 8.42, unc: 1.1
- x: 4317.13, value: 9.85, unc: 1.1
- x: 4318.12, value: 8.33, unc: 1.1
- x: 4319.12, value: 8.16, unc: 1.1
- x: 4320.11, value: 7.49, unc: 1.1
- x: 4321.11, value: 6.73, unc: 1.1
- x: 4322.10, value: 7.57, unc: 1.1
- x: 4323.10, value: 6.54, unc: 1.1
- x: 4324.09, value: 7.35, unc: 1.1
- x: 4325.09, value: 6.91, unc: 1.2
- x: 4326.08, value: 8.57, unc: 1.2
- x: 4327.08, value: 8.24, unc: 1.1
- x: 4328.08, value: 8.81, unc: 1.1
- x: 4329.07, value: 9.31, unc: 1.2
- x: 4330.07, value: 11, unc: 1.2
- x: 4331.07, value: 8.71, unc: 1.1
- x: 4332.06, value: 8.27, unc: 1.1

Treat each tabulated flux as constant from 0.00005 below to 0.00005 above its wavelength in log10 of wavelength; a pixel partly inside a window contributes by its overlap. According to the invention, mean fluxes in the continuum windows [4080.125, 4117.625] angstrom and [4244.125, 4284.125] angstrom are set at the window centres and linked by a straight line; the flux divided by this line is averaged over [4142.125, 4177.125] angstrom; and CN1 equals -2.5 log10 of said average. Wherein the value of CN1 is 0.066 mag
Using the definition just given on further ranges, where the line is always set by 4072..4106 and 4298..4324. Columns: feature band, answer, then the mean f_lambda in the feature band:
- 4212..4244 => -0.087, 6.97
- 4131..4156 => 0.051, 6.21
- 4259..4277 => -0.122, 7.16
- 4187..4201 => 0.063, 6.1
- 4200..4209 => -0.073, 6.9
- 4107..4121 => 0.059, 6.2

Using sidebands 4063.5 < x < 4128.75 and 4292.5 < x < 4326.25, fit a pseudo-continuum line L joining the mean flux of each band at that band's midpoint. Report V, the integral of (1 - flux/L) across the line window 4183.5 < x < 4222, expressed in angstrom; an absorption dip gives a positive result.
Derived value -1.8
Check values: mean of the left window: 6.49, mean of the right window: 6.35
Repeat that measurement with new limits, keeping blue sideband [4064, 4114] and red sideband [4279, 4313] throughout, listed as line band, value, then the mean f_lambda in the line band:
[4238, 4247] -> -2.0 angstrom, 7.79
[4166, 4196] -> 1.2 angstrom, 6.17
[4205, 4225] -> -2.1 angstrom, 7.06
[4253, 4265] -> -1.6 angstrom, 7.18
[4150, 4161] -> -0.3 angstrom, 6.64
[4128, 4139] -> 0.7 angstrom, 6.05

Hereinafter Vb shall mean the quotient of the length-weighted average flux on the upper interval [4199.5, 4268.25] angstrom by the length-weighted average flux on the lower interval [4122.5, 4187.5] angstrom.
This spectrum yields 1.1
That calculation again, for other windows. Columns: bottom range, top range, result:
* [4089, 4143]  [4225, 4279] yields 1.14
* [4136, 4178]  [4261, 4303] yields 1.12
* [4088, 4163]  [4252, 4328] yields 1.09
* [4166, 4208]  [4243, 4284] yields 1.14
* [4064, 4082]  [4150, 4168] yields 0.90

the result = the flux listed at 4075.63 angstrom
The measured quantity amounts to 6.86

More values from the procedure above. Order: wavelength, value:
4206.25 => 9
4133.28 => 5.79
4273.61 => 5.97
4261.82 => 8.45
